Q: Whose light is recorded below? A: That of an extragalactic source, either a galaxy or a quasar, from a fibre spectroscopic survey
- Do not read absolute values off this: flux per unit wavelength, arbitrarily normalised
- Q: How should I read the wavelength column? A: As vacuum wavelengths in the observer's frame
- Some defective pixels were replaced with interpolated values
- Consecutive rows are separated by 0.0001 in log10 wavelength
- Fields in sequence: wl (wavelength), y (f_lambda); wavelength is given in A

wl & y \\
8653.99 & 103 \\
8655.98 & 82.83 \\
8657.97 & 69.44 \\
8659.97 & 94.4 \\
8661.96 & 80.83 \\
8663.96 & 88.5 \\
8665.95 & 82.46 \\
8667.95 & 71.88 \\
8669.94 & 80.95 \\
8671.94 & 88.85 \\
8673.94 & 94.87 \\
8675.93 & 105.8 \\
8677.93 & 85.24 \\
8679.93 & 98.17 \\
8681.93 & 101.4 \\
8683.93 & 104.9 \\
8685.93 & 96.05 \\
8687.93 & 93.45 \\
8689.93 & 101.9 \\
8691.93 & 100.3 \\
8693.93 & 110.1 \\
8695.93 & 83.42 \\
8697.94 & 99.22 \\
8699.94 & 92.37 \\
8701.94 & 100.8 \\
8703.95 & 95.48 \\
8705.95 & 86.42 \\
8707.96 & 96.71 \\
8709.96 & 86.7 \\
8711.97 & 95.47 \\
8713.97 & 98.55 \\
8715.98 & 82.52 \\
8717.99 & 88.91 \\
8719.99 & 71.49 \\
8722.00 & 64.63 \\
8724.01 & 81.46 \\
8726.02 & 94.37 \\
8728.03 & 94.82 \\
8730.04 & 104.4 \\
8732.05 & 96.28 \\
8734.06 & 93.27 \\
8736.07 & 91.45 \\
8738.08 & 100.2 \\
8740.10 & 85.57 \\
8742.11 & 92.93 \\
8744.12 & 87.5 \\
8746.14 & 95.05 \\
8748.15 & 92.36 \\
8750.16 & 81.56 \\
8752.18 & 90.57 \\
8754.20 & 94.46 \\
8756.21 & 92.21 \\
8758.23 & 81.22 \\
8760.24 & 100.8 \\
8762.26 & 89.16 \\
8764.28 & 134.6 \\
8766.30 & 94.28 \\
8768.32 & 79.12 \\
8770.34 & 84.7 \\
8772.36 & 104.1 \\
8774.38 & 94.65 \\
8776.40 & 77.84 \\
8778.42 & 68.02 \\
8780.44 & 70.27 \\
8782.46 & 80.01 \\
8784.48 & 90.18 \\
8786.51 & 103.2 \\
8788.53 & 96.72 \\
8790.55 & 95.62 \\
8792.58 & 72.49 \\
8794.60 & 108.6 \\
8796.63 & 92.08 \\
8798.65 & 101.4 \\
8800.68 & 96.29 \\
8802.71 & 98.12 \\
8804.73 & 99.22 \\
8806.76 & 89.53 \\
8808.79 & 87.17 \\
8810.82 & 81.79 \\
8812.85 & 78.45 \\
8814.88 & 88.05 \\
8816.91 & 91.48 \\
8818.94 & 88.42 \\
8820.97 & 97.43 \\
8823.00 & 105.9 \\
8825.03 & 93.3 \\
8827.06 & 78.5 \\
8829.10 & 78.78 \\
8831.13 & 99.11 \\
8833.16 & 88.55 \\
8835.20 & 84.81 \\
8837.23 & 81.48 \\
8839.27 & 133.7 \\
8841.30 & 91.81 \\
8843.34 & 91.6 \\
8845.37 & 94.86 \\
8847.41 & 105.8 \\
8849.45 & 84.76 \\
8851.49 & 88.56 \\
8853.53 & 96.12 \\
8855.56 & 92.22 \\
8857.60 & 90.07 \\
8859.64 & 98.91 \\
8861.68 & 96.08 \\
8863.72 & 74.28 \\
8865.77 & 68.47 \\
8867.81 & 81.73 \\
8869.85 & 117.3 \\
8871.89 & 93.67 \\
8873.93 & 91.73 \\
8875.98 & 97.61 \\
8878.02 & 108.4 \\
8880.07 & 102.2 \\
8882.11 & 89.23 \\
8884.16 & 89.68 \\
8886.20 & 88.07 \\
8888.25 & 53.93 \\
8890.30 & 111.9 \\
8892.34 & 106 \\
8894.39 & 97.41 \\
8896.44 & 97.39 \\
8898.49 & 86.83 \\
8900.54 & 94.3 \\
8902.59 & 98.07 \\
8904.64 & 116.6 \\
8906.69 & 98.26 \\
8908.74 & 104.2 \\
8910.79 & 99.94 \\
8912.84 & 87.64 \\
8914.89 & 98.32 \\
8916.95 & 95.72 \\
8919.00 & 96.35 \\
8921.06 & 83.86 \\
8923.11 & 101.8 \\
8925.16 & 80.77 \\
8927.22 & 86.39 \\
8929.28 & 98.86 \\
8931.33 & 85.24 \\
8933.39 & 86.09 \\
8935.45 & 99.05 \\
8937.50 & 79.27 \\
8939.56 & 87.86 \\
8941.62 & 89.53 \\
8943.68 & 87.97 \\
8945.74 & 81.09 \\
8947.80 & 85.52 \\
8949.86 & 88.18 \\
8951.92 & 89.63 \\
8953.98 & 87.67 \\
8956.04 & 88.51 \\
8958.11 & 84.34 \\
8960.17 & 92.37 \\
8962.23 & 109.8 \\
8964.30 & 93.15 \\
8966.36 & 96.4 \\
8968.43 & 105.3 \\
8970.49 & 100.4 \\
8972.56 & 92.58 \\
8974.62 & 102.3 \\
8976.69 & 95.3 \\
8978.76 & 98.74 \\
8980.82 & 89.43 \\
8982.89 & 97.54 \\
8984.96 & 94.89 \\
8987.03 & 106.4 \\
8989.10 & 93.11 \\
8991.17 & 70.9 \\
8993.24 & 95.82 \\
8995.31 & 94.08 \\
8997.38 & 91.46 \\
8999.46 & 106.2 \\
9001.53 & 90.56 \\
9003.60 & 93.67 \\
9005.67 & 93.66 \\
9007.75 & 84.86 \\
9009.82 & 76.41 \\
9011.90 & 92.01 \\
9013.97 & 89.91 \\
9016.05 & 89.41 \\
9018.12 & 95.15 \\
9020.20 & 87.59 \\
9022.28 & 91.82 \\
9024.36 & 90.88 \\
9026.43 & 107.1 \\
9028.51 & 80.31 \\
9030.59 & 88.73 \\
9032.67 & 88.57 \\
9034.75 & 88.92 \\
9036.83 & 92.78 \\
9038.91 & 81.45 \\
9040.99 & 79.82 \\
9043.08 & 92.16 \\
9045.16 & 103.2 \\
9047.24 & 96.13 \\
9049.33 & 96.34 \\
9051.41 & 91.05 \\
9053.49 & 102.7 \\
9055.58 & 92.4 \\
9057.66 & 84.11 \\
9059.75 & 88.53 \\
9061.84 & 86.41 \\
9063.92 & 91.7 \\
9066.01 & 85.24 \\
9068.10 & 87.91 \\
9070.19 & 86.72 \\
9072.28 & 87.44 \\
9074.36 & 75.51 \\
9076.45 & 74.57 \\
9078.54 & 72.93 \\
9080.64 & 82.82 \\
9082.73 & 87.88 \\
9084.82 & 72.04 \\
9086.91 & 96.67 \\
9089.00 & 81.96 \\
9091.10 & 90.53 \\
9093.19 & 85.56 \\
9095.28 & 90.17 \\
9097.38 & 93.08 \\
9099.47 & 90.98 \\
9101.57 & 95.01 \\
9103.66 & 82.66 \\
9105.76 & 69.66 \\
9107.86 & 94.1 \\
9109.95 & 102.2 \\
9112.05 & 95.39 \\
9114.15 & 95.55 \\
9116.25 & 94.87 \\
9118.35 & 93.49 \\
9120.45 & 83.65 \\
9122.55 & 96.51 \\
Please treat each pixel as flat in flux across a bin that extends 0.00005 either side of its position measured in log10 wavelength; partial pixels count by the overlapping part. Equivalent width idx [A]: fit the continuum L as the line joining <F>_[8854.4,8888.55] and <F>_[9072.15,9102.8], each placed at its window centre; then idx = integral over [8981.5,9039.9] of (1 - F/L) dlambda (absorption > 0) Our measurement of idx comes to -2.7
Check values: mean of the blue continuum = 91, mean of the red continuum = 85.1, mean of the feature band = 91.2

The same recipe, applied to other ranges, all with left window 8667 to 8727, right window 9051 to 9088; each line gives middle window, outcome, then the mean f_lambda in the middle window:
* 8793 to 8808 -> -1.1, 96.7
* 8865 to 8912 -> -3.6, 95.5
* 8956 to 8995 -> -3.5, 95.3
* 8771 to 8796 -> 0.5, 88.5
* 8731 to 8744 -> -0.3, 92.9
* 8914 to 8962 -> -0.9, 89.6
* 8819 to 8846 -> -1.2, 93.7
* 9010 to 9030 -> -1.0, 90.9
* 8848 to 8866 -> 0.0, 89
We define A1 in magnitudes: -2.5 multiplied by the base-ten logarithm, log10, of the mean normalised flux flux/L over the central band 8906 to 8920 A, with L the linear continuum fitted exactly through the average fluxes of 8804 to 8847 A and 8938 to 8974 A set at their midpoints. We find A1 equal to -0.06 mag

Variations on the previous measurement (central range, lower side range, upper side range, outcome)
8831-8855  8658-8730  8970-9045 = -0.04 mag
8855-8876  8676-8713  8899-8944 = 0.04 mag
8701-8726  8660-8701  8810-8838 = 0.05 mag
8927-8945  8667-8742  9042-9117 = 0.02 mag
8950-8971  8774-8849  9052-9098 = -0.07 mag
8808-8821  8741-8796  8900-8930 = 0.07 mag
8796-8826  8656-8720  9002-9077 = -0.02 mag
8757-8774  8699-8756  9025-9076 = -0.06 mag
